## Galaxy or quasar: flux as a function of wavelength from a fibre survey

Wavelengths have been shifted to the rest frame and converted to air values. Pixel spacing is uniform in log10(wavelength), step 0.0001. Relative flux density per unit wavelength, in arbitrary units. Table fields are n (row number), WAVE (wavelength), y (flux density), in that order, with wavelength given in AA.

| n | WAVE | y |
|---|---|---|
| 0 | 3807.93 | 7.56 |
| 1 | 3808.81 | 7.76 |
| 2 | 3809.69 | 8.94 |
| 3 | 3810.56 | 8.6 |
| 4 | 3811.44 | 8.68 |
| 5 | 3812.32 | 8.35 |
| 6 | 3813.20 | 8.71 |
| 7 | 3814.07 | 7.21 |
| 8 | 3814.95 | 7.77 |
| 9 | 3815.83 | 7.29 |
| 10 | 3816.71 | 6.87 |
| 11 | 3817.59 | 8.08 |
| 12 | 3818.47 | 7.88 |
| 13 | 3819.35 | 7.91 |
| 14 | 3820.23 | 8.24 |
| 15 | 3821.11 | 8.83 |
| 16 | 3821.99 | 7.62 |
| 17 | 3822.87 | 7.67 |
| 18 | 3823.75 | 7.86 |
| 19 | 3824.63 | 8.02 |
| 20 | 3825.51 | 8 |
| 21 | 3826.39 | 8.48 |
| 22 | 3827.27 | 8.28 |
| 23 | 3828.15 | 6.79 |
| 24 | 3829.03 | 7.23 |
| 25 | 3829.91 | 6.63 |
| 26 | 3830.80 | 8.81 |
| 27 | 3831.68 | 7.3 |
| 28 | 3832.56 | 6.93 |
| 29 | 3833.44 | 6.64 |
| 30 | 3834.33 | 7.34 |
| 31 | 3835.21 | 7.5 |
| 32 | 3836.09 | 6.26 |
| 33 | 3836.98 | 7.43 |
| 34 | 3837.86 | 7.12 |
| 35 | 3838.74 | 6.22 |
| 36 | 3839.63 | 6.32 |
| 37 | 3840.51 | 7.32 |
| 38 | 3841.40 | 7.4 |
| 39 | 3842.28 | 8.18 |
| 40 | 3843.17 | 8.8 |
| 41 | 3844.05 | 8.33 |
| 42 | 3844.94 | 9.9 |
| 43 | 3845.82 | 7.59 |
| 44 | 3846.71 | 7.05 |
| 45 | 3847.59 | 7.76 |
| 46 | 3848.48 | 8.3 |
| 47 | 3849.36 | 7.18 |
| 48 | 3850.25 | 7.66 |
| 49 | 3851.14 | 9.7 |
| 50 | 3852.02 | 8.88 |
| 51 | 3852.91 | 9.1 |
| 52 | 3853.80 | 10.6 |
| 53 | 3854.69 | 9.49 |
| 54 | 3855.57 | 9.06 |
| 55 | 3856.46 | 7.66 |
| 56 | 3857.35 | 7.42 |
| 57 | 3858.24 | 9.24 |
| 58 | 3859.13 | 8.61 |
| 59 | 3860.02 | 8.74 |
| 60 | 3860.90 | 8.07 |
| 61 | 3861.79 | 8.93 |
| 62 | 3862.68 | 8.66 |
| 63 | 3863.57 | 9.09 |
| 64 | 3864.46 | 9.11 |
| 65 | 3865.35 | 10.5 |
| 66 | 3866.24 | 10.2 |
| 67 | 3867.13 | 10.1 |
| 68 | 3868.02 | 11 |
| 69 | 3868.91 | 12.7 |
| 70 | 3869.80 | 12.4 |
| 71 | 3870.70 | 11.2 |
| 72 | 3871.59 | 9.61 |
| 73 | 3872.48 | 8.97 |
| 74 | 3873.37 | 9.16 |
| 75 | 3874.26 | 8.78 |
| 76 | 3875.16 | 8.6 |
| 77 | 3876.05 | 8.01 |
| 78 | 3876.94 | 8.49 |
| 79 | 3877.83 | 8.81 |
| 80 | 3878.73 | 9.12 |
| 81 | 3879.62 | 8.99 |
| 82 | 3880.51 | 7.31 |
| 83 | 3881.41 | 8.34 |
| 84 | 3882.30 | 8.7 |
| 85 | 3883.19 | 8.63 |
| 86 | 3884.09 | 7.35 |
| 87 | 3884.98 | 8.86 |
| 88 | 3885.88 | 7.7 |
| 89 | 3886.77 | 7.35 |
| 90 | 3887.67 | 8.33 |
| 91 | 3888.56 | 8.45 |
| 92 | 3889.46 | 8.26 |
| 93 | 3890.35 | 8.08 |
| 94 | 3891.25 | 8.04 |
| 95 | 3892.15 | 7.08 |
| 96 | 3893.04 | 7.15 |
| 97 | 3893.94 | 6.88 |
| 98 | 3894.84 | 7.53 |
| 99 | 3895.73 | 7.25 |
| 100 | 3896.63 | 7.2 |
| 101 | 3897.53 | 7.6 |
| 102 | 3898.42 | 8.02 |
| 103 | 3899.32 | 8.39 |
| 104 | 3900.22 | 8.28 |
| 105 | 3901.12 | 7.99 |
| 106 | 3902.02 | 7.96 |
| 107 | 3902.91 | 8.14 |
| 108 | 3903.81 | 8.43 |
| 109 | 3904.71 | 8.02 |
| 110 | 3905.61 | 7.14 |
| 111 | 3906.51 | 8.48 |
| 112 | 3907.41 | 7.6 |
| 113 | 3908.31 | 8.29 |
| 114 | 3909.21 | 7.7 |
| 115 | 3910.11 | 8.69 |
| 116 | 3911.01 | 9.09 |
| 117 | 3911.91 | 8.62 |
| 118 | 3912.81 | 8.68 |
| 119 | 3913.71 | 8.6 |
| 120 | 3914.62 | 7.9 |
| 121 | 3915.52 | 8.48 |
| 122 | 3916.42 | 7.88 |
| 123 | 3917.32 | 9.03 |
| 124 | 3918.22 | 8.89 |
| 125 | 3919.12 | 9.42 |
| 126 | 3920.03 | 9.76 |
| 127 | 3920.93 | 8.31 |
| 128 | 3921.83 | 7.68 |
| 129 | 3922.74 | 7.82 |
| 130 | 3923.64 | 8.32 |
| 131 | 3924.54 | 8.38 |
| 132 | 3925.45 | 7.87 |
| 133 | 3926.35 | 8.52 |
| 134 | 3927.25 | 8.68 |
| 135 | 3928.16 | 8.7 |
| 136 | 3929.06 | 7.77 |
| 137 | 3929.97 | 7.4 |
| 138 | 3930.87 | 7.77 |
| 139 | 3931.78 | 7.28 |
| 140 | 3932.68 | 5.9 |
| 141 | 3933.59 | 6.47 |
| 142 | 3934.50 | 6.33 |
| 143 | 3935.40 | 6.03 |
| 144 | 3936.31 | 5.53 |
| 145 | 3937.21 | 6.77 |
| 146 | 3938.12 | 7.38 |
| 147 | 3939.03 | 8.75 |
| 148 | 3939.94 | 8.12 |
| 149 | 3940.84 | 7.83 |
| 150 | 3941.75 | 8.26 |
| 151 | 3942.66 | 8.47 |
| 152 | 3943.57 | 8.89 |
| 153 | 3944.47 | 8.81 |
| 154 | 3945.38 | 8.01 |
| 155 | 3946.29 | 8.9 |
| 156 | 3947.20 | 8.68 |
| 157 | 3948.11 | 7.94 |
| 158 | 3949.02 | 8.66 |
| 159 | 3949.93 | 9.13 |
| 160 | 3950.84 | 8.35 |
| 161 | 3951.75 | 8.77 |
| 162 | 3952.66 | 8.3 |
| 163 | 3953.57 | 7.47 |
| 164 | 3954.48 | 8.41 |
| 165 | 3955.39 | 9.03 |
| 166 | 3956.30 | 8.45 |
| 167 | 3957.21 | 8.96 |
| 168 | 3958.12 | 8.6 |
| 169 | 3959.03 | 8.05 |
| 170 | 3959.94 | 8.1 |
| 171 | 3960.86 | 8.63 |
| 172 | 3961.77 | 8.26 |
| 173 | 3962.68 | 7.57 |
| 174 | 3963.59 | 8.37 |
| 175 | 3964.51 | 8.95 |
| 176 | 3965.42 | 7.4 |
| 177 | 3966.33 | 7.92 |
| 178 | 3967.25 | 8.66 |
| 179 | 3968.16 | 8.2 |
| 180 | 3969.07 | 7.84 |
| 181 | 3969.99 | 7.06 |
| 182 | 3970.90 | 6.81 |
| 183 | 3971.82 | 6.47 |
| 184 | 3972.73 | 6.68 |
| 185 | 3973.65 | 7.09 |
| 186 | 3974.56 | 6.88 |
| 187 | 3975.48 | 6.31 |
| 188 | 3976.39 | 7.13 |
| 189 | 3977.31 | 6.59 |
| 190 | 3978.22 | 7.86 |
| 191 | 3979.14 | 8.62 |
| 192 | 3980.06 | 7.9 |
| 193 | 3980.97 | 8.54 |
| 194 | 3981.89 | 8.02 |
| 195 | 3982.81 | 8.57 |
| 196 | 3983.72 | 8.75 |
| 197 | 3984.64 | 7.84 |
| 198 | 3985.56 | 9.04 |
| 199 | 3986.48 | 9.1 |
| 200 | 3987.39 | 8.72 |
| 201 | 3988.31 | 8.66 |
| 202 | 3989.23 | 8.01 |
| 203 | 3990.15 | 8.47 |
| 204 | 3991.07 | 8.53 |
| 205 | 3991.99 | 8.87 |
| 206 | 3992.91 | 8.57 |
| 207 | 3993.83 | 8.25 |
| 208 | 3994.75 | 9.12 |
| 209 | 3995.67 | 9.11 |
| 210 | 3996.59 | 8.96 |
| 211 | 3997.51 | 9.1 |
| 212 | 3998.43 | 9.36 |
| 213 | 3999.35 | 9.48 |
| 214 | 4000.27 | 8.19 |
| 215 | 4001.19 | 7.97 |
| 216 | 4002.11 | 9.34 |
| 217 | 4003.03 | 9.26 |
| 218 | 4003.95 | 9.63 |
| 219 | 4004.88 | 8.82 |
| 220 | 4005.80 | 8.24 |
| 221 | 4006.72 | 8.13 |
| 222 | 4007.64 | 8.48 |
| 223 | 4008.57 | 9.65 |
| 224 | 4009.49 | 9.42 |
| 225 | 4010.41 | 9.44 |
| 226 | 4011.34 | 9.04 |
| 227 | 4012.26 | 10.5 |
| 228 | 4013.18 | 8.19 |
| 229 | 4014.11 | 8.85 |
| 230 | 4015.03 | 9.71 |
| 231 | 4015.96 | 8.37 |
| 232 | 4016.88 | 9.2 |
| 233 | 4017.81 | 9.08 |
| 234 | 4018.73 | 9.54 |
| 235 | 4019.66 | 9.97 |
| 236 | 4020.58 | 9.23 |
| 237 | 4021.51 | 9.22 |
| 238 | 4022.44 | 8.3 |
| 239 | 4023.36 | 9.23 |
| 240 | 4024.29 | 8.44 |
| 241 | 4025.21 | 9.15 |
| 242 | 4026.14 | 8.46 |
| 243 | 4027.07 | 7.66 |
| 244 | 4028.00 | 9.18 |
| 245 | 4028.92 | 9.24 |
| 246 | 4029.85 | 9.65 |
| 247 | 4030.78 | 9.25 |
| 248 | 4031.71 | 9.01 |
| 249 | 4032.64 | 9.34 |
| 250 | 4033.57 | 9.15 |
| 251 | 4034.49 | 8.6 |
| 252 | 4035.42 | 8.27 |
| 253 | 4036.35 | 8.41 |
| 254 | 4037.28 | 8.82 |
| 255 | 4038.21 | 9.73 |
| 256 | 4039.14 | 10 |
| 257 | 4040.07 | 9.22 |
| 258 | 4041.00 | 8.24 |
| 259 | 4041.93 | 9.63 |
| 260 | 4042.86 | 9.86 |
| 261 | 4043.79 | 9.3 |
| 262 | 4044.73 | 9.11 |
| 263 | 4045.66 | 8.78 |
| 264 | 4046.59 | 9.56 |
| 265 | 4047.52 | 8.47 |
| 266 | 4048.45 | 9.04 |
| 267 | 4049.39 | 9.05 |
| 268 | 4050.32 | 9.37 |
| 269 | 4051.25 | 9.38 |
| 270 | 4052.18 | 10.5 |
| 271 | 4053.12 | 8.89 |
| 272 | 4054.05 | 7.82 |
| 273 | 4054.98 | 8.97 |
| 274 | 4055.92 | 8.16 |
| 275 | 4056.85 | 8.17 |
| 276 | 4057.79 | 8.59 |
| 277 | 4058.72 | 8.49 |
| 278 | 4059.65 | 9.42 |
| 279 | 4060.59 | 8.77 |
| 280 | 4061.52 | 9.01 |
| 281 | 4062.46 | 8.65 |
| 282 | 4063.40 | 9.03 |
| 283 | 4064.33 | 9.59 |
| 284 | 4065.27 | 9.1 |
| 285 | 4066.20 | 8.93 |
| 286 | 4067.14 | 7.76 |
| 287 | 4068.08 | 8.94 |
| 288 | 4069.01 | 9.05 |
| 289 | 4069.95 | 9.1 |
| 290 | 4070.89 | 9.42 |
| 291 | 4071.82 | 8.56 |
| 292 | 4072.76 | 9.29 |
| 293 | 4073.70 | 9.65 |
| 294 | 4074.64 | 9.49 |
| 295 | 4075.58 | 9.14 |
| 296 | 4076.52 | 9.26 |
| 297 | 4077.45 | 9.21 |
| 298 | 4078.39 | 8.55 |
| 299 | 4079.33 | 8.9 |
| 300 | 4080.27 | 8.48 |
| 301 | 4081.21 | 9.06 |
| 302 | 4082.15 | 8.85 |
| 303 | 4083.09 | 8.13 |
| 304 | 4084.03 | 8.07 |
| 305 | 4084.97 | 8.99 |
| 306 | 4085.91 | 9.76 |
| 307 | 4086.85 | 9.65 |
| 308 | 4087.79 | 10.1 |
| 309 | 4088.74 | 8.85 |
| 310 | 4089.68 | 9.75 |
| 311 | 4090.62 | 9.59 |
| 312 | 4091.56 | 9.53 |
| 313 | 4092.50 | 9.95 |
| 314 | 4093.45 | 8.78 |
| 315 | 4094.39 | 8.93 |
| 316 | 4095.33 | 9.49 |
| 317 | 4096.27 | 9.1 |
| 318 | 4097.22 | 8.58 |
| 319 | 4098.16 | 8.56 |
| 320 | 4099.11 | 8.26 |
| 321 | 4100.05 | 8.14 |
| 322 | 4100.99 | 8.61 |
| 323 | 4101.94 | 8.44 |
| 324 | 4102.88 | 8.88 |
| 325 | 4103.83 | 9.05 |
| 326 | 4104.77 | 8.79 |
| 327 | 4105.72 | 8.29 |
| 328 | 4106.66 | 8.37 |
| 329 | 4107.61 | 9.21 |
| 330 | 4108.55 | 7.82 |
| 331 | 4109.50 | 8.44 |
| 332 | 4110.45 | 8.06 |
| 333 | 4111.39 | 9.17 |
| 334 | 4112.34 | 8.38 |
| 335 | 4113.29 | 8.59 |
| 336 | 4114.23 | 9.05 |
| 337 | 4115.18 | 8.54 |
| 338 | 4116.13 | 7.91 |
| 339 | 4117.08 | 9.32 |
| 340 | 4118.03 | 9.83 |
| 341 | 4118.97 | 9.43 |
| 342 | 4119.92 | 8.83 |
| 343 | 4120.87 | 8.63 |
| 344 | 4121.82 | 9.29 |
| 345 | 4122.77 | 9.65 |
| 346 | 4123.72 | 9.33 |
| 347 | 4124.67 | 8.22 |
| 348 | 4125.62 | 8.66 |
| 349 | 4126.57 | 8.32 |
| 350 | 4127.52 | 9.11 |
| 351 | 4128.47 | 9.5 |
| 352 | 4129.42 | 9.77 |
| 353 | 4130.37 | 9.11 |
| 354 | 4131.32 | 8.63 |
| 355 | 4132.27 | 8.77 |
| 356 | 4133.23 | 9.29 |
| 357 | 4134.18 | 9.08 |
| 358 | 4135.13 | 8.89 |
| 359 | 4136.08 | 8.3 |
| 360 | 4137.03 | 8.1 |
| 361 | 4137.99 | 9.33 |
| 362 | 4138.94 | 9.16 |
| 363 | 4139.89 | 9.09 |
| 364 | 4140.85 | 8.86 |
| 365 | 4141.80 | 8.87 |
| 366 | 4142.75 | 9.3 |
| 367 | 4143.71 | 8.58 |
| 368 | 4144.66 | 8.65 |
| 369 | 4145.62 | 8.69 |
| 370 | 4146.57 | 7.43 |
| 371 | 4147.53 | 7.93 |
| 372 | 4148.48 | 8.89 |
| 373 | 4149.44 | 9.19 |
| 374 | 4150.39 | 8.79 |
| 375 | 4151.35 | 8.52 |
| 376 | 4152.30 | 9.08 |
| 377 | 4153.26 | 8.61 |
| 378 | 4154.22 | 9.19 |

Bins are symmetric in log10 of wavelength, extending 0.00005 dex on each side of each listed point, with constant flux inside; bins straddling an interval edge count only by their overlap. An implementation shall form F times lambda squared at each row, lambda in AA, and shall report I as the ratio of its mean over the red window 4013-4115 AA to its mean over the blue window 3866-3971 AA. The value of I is 1.2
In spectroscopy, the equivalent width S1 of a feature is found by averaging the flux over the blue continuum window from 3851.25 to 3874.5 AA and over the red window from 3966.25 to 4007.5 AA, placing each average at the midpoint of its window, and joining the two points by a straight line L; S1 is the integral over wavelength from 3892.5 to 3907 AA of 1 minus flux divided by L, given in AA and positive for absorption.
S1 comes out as 2.2 AA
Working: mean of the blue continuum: 9.52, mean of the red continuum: 8.24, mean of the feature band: 7.78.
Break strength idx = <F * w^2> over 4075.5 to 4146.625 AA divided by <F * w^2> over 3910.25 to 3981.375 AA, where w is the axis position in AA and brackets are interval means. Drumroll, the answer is 1.21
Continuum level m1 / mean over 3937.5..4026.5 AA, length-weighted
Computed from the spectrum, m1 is 8.47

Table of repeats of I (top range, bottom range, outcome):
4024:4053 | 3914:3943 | 1.22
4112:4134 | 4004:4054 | 1.03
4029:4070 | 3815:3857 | 1.28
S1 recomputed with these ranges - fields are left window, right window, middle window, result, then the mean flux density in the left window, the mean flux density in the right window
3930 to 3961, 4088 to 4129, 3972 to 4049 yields -3.9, 7.96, 8.87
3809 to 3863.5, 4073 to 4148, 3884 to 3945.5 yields 2.2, 8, 8.89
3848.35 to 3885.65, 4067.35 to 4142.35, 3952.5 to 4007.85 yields 4.6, 9.08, 8.93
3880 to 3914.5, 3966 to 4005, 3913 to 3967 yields 0.0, 8.01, 8.24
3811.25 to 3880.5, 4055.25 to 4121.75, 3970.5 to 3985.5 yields 1.9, 8.39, 8.89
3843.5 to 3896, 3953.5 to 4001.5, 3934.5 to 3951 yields 0.7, 8.72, 8.19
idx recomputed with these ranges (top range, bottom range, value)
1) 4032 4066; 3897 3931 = 1.17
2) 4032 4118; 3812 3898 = 1.21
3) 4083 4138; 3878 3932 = 1.21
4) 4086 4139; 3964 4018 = 1.12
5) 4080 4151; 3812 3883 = 1.21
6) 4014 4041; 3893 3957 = 1.18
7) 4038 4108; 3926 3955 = 1.22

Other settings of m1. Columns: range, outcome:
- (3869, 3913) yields 8.35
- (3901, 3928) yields 8.35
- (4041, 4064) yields 8.99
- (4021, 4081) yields 8.98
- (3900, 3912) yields 8.16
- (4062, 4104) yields 9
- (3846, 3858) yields 8.44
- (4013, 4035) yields 9.01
